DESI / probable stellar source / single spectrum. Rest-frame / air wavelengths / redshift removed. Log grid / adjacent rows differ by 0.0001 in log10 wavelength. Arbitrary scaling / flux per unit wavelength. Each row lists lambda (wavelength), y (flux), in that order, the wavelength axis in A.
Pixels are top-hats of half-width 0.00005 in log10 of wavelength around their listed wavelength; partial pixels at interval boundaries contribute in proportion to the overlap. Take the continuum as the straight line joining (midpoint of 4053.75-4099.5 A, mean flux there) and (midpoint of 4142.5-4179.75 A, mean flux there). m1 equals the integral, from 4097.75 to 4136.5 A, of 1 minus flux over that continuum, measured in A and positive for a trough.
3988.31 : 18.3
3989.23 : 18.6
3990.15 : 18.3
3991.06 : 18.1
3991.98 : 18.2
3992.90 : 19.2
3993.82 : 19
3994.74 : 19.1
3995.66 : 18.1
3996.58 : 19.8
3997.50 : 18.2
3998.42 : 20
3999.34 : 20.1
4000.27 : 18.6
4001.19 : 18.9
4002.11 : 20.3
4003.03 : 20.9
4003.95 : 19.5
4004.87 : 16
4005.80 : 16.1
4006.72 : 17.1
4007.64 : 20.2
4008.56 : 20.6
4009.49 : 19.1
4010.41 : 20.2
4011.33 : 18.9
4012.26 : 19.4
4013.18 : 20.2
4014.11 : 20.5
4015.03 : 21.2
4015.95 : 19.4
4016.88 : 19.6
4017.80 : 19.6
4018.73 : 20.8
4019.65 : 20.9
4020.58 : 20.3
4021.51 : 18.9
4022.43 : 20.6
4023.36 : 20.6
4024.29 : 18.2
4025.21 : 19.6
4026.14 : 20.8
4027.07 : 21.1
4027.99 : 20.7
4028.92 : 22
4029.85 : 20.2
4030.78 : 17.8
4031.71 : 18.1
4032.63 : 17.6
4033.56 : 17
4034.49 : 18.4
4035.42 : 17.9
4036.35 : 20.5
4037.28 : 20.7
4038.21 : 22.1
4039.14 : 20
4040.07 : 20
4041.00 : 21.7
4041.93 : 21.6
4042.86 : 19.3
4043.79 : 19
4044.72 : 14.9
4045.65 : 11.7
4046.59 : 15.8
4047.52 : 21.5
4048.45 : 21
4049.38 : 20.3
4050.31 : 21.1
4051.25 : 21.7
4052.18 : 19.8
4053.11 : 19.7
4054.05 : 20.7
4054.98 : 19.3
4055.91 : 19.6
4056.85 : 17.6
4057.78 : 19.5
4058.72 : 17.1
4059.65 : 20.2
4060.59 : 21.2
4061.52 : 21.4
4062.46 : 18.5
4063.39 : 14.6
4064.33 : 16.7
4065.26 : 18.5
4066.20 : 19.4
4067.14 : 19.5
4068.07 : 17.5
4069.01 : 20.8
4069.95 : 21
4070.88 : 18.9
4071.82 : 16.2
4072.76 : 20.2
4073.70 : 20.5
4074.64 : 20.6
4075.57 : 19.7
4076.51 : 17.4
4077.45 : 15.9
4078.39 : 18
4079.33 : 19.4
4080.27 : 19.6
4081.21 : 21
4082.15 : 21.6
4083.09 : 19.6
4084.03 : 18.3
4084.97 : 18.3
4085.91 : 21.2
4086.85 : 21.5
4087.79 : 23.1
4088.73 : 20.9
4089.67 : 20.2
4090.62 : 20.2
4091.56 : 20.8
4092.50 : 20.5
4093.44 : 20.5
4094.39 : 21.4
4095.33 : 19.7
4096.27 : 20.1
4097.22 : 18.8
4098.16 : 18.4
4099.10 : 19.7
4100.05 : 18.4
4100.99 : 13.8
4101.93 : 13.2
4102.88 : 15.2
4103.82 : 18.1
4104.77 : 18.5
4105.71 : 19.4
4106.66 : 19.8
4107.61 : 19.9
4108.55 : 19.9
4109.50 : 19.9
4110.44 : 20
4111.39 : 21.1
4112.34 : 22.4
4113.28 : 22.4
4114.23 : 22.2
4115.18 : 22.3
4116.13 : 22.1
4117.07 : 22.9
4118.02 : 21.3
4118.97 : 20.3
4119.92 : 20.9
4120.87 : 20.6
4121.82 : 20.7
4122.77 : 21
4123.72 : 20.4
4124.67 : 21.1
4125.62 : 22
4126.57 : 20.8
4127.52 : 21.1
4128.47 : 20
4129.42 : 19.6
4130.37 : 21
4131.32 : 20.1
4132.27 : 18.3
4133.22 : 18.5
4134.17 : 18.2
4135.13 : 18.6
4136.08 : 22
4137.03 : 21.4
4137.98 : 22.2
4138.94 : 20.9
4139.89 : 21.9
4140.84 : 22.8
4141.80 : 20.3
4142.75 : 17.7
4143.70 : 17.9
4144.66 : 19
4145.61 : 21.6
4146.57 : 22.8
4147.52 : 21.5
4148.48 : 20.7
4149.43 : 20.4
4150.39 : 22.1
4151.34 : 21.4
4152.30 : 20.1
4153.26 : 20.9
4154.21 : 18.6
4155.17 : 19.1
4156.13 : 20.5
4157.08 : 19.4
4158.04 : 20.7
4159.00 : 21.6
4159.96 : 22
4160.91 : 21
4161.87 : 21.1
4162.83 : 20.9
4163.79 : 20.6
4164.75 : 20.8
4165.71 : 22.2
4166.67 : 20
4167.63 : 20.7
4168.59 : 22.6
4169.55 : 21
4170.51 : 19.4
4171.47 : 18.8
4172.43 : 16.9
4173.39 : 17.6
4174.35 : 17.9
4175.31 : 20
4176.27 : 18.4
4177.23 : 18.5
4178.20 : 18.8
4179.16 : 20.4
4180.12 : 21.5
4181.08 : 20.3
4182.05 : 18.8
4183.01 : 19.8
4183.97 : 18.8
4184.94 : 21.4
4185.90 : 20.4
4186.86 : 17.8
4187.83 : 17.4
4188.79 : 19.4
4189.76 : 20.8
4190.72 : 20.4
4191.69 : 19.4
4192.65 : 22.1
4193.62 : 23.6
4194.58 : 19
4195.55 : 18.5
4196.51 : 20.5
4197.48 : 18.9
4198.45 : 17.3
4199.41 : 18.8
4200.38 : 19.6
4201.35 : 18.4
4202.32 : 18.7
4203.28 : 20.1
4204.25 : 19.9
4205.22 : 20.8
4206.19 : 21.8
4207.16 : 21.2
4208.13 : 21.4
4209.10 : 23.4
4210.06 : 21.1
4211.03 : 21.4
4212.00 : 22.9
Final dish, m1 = -0.2 A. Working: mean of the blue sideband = 19.5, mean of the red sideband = 20.2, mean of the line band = 19.9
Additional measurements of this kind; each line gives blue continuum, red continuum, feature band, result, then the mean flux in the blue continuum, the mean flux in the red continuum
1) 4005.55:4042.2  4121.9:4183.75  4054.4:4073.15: 1.0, 19.8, 20.3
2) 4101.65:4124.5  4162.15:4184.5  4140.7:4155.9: -0.3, 20.3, 19.8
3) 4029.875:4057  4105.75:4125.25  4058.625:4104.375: 2.3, 19.2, 21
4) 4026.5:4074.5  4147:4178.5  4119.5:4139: -0.5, 19.3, 20.2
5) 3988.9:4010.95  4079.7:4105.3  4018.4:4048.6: -0.5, 18.9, 19.4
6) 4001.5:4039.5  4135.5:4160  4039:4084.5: 1.8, 19.6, 20.7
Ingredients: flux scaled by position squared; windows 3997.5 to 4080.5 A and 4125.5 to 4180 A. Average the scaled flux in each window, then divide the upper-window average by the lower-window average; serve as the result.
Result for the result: 1.11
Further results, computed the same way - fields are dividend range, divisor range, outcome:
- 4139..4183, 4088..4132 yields 1.03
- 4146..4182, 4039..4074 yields 1.12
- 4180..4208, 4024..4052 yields 1.10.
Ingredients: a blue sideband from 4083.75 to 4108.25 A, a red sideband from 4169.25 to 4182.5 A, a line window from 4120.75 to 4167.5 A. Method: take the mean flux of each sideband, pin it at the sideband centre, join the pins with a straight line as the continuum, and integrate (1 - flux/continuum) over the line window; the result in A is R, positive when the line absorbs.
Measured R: -3.4 A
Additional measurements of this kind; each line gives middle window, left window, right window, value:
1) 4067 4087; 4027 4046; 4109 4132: 0.7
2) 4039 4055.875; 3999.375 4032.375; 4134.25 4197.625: 0.3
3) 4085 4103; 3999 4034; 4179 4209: 0.3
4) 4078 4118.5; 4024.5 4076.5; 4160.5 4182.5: -0.7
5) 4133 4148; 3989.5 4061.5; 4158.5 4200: -0.5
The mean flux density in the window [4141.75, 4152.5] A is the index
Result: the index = 20.5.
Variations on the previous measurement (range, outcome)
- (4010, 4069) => 19.4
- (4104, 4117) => 20.8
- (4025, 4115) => 19.4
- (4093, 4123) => 19.8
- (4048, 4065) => 19.4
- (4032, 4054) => 19.3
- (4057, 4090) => 19.4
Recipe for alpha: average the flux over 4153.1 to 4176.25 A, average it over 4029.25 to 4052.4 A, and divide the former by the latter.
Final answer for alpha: 1.0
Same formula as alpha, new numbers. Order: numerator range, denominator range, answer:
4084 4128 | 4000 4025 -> 1.03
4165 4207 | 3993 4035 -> 1.02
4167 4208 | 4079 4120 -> 0.99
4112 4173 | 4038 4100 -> 1.06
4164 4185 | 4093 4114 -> 1.03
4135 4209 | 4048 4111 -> 1.04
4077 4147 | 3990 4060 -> 1.04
